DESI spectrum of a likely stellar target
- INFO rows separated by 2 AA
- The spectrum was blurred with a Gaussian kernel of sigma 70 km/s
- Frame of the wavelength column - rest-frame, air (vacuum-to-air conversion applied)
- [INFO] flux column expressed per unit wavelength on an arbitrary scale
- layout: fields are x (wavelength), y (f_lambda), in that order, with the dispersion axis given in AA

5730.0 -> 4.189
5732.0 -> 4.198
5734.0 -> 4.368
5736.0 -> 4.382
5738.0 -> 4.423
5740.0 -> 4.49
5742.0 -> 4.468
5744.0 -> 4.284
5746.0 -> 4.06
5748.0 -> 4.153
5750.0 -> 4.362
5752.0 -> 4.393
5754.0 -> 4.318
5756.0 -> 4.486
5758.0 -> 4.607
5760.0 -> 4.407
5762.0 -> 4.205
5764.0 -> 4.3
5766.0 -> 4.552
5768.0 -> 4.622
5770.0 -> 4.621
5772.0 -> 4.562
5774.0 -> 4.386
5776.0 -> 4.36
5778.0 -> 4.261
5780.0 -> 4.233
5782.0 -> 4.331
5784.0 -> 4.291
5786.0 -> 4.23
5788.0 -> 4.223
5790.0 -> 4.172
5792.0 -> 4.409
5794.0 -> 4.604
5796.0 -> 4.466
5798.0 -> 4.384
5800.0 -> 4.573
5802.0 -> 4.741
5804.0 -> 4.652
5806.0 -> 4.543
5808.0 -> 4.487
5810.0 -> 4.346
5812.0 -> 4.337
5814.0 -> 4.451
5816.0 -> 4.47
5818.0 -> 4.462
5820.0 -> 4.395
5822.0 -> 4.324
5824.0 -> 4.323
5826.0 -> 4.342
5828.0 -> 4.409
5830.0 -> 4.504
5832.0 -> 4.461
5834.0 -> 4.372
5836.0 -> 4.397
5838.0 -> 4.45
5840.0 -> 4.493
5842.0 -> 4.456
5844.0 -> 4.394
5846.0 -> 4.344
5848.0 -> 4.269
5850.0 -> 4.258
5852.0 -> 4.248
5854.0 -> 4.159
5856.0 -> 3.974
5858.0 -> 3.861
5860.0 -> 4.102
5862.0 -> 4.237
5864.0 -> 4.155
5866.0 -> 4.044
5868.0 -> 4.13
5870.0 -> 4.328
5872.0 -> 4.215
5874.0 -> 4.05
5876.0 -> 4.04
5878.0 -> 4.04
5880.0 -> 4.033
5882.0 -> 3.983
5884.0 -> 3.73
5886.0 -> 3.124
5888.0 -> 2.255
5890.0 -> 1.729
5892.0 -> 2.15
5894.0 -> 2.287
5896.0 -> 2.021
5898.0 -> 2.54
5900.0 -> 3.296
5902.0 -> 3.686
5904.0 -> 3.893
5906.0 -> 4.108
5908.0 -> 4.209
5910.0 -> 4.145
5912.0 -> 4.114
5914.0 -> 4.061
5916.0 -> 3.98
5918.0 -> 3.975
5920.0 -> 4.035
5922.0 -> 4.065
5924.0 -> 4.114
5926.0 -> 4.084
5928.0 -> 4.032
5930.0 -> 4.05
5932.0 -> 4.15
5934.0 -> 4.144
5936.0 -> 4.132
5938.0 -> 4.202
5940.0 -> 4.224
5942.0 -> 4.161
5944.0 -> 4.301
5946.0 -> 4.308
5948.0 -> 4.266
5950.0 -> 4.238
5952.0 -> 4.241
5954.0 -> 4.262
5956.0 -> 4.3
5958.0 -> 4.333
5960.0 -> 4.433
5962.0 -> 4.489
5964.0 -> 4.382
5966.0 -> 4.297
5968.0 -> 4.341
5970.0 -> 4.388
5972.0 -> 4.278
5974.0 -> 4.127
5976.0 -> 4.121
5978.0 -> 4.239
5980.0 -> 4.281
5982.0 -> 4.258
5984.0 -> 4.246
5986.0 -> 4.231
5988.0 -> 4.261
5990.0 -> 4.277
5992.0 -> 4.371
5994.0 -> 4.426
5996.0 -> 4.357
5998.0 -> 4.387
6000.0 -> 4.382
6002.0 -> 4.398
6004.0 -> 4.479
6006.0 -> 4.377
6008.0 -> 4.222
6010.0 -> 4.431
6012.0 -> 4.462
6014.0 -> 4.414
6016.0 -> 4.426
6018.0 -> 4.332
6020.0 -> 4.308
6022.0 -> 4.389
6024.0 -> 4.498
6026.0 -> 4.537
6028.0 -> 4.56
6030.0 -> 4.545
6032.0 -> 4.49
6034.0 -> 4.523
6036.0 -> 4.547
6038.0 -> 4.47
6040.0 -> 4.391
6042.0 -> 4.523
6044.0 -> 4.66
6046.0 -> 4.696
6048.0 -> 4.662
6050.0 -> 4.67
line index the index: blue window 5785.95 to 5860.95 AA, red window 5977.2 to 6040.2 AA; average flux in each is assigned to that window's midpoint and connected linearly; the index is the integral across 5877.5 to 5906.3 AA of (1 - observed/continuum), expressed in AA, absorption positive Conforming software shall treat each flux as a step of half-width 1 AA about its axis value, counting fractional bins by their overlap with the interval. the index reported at 8.5 AA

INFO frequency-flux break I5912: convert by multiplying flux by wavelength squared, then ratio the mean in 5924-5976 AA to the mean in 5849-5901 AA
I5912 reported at 1.22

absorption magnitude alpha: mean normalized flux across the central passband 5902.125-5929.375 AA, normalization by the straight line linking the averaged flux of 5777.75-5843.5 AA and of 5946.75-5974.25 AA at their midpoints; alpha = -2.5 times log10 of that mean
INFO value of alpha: 0.08 mag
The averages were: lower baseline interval 4.41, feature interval 4.05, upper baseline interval 4.32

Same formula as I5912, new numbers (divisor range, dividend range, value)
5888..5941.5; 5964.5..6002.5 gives 1.20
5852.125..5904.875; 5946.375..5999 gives 1.25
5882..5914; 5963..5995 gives 1.37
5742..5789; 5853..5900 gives 0.84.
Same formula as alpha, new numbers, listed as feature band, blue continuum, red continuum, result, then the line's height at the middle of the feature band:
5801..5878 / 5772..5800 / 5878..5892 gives -0.17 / 3.69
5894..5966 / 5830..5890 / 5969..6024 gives 0.05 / 4.2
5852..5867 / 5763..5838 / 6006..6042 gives 0.09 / 4.43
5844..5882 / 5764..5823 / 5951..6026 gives 0.07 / 4.4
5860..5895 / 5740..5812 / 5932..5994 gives 0.21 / 4.33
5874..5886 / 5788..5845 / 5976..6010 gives 0.13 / 4.4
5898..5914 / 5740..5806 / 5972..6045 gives 0.14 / 4.39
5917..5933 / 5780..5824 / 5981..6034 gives 0.09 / 4.4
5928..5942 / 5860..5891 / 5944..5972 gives 0.01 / 4.17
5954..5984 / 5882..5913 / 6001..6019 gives -0.09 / 3.95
